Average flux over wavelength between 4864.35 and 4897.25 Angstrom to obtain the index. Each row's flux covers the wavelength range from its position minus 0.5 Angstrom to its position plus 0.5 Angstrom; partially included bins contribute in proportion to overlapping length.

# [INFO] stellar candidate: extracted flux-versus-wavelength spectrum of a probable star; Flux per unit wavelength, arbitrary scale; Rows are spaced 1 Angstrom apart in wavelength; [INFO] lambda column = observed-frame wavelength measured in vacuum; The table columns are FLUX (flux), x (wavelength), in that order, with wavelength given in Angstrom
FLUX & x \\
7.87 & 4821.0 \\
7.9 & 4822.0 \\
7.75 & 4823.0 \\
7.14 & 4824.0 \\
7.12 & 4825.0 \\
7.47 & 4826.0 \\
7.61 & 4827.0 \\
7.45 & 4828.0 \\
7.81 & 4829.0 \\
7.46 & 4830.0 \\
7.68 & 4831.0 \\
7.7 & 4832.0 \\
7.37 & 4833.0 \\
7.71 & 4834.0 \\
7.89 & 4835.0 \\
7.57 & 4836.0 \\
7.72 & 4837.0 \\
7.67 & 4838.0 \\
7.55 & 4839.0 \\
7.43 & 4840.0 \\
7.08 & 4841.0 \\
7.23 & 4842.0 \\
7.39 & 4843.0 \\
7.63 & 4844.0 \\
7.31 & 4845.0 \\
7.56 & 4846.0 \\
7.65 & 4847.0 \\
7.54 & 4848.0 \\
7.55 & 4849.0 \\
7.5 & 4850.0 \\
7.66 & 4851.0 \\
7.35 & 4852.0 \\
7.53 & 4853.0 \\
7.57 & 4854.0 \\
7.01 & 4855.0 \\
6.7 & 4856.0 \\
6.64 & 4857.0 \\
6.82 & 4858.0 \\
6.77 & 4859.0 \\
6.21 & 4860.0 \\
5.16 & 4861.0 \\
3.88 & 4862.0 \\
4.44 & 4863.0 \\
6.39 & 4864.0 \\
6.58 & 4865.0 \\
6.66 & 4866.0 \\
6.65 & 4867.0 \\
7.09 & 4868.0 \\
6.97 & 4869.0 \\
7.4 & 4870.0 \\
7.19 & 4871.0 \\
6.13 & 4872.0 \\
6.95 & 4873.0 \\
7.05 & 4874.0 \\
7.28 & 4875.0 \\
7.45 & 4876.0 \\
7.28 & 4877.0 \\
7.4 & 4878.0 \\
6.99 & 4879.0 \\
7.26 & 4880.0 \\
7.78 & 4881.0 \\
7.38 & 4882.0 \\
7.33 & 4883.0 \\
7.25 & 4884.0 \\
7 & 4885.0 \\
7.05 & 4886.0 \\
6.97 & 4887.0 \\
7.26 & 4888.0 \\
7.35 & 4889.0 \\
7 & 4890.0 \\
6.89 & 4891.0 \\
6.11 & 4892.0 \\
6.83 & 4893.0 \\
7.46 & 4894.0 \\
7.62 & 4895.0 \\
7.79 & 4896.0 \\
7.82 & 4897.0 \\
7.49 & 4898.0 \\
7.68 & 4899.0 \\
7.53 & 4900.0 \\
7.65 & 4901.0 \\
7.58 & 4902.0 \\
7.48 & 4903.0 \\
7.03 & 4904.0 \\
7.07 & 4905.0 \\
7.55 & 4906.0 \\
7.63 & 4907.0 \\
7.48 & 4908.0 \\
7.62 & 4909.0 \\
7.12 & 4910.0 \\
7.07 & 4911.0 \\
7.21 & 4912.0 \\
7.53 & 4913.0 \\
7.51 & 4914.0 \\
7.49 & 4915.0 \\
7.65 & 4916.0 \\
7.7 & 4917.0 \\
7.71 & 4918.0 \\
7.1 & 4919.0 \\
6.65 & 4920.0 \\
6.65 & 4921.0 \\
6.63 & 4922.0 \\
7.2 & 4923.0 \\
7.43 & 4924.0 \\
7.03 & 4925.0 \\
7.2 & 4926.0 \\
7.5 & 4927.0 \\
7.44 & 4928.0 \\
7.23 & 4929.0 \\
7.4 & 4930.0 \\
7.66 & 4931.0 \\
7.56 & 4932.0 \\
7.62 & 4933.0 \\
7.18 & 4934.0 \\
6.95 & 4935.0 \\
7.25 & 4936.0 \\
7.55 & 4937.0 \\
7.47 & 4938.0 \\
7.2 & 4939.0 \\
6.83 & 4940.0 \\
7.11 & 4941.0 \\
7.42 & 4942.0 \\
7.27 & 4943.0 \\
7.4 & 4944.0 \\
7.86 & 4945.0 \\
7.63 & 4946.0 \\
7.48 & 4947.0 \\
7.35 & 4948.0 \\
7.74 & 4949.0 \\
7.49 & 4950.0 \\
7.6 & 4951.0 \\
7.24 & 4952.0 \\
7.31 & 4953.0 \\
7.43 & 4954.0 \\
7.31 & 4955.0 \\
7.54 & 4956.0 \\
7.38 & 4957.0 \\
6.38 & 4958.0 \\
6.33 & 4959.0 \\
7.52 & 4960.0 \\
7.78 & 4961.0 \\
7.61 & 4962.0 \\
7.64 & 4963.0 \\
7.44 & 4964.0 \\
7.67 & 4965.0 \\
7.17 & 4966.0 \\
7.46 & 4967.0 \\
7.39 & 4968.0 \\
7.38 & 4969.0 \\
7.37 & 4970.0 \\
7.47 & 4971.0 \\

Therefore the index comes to 7.12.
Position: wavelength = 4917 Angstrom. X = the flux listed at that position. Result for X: 7.7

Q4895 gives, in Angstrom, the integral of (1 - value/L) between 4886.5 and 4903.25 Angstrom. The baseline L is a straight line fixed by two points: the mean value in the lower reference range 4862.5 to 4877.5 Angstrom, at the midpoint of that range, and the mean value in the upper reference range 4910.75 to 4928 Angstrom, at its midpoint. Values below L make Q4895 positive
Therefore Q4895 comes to -0.7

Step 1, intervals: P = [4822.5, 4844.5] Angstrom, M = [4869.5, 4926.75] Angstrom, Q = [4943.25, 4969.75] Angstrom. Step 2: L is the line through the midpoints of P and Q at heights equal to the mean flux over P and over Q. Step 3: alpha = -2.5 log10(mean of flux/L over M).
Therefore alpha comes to 0.029 mag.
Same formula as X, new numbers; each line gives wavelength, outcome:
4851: 7.66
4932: 7.56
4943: 7.27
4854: 7.57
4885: 7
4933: 7.62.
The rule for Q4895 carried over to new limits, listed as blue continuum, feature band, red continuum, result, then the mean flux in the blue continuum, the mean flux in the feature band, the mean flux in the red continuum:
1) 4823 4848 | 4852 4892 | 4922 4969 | 3.35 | 7.51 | 6.84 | 7.35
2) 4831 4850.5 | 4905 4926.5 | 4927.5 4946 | 0.33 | 7.53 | 7.29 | 7.36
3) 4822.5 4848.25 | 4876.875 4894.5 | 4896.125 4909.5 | 0.88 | 7.52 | 7.14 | 7.52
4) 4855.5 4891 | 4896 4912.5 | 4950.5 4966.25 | -1.08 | 6.79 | 7.45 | 7.34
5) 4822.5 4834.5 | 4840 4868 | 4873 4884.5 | 2.13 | 7.52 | 6.85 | 7.3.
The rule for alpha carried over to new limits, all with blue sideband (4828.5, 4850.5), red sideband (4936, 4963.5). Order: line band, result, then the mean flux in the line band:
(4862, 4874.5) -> 0.152 mag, 6.52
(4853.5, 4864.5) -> 0.218 mag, 6.14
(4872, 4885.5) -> 0.039 mag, 7.22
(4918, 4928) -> 0.047 mag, 7.1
